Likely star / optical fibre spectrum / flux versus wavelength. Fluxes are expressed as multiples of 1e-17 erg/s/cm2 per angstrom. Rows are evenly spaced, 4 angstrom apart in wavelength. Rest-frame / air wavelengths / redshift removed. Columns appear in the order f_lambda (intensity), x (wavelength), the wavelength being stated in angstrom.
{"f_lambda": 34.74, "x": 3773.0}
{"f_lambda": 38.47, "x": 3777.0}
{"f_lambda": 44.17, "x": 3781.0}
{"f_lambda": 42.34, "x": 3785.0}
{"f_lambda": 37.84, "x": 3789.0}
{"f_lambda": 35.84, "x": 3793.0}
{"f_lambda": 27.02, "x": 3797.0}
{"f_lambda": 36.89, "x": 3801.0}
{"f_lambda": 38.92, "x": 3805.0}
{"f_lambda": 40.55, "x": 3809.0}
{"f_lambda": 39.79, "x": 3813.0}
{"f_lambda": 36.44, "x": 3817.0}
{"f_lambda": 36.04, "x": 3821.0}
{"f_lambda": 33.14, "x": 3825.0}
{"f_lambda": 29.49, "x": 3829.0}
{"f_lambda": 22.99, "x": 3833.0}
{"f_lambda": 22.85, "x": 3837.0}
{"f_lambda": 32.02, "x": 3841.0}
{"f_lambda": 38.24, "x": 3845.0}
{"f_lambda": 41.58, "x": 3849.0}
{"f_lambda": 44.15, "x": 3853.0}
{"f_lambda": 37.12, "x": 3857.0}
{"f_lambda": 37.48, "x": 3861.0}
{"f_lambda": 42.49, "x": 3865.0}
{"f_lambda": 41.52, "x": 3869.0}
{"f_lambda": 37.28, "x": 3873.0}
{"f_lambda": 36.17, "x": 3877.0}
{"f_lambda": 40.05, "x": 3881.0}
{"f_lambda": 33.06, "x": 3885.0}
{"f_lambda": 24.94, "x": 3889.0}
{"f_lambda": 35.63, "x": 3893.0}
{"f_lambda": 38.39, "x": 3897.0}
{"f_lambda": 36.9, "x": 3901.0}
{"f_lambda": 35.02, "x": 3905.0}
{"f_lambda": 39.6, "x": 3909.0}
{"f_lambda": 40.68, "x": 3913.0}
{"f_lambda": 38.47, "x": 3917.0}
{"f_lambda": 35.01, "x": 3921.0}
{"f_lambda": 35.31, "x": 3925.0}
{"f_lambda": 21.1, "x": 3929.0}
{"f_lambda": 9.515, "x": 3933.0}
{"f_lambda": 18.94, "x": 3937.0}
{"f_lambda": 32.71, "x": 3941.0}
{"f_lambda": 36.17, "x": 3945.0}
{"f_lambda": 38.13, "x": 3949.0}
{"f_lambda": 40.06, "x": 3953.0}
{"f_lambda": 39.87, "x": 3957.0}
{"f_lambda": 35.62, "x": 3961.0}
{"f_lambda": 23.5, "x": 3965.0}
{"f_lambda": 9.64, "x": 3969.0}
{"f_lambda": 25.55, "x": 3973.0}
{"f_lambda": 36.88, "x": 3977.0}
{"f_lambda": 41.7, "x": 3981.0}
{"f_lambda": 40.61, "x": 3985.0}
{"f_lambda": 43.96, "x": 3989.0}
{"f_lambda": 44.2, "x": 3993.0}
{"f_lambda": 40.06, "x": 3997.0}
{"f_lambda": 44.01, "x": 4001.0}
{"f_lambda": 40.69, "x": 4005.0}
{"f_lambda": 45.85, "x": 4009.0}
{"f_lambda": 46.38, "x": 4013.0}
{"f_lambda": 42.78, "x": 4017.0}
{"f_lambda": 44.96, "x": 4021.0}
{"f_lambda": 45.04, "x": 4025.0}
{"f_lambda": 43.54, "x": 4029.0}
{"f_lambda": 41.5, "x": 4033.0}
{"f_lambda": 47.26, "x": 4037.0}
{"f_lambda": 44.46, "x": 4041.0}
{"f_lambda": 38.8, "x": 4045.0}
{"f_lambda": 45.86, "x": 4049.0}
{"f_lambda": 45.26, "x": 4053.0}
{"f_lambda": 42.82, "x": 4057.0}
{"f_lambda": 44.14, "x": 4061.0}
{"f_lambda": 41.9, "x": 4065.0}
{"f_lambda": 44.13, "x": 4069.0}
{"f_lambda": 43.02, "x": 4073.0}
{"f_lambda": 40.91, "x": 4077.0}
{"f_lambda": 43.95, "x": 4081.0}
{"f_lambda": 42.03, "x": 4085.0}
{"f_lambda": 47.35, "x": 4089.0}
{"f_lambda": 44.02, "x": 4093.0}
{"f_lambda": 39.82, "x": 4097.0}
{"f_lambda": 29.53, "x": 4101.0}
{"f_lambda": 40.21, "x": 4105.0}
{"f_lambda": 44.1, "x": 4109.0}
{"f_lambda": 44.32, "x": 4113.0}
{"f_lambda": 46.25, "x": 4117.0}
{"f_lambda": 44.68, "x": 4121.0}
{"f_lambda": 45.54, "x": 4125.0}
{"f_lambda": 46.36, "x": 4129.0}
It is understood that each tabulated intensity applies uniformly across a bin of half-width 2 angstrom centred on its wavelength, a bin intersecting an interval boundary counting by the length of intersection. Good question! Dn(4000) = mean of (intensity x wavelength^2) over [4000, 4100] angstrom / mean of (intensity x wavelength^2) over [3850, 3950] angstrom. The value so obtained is 1.4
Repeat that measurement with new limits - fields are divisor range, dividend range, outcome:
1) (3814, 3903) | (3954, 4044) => 1.20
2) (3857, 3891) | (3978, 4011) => 1.23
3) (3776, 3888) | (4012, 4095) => 1.34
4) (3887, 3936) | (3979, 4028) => 1.41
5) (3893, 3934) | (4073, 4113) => 1.35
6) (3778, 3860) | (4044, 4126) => 1.36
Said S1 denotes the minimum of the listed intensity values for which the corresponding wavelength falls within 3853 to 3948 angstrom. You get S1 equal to 9.515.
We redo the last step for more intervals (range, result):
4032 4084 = 38.8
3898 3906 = 35.02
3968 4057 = 9.64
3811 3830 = 29.49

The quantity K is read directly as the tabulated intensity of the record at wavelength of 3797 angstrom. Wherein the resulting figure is 27.02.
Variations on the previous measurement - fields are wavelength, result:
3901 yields 36.9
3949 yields 38.13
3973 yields 25.55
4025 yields 45.04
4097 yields 39.82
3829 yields 29.49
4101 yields 29.53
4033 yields 41.5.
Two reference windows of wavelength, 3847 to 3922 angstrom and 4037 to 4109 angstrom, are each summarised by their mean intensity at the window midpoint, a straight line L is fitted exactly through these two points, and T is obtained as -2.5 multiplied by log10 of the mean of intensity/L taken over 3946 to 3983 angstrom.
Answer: 0.22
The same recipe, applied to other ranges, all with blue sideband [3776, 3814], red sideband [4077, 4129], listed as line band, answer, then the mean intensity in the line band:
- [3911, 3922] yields 0.04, 38.3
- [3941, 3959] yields 0.07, 37.9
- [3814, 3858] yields 0.14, 34.1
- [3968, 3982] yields 0.38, 28.8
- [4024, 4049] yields -0.05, 43.6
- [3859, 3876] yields -0.01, 39.5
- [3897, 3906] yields 0.09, 36.6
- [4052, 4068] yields -0.03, 43.5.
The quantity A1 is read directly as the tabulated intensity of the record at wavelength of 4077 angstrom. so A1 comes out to 40.91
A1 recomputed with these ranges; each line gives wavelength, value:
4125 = 45.54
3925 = 35.31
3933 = 9.515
